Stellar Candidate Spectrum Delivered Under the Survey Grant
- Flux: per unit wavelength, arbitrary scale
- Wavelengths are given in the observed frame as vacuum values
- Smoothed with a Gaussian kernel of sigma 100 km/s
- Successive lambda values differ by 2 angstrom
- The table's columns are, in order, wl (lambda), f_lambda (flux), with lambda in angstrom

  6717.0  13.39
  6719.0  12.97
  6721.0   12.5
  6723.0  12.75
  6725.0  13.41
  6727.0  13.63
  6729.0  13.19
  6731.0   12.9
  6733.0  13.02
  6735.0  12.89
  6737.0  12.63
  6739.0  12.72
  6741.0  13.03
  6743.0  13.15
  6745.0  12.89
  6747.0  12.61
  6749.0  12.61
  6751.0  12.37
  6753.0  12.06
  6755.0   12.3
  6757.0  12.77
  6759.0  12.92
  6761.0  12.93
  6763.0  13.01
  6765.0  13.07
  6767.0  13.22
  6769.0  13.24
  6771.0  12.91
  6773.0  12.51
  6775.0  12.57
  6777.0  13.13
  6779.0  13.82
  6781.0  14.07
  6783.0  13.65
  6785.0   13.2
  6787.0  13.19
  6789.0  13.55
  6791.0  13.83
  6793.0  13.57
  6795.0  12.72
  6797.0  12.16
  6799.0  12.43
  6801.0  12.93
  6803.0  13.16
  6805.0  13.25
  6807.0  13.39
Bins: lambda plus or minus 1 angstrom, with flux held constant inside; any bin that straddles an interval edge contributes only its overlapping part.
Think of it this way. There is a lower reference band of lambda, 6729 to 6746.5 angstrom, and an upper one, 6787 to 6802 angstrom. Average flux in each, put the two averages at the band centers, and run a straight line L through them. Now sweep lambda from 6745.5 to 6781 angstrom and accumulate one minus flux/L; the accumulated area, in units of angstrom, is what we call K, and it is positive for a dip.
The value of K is 0.3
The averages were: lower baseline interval 12.9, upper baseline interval 13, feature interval 12.9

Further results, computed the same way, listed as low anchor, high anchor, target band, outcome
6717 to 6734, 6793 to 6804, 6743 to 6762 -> 0.47 angstrom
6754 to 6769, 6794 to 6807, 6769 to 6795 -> -0.89 angstrom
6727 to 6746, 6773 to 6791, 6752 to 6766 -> 0.48 angstrom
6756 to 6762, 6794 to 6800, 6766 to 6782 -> -0.61 angstrom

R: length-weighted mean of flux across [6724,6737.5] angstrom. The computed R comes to 13.1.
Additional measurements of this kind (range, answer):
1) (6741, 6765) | 12.7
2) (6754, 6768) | 12.9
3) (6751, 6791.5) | 13.1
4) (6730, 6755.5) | 12.7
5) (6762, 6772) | 13.1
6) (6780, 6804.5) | 13.2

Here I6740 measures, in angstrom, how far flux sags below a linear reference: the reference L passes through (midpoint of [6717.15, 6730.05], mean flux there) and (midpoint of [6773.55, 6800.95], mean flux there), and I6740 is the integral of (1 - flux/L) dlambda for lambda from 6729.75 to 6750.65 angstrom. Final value 0.46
